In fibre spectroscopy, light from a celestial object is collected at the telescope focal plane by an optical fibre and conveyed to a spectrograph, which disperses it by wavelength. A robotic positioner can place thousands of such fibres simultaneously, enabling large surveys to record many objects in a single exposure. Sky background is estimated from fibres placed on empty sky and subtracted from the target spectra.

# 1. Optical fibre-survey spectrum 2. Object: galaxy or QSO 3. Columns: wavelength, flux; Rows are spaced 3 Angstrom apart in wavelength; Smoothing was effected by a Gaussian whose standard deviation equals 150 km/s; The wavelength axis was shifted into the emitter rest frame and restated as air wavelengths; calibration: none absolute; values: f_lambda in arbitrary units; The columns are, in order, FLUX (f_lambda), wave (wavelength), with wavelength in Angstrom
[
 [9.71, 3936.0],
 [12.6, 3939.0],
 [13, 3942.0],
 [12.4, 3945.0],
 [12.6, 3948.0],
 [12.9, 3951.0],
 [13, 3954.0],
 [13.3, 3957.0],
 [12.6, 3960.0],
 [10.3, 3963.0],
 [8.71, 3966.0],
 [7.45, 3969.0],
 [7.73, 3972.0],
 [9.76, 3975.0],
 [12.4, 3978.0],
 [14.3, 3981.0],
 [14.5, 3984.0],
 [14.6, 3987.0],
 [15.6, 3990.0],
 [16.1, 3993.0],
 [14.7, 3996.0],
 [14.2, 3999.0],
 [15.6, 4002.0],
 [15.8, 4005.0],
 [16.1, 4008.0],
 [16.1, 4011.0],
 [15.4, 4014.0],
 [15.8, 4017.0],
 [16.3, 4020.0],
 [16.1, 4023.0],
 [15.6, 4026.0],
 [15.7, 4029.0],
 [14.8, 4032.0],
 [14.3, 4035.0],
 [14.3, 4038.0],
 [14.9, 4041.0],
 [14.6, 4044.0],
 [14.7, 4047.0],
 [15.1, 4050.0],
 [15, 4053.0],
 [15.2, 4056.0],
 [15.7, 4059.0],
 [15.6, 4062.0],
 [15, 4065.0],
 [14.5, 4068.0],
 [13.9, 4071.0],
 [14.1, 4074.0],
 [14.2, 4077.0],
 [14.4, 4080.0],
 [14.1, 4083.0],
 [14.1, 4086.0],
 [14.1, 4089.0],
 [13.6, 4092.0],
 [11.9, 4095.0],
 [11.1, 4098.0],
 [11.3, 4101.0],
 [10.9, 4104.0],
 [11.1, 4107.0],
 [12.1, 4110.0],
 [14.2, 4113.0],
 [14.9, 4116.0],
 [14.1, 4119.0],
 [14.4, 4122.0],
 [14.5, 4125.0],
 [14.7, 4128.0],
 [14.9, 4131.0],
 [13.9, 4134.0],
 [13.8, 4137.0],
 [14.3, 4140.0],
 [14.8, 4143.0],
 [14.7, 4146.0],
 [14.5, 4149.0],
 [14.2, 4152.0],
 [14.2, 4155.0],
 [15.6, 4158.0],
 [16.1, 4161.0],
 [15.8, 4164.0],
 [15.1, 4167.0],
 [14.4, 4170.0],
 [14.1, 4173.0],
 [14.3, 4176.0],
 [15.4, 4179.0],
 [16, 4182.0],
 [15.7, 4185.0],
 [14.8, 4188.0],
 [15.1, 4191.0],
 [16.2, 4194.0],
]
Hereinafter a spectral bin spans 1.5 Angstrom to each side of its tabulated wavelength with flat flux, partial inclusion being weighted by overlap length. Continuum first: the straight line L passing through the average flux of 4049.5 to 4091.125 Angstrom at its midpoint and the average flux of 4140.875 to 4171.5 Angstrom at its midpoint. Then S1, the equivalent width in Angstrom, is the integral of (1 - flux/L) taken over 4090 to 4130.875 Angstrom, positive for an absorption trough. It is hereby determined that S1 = 4.7 Angstrom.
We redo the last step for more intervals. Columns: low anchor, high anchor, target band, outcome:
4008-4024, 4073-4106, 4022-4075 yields -1.1 Angstrom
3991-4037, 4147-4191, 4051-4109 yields 6.2 Angstrom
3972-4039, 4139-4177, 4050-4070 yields -0.5 Angstrom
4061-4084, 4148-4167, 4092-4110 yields 3.9 Angstrom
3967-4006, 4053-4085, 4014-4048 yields -3.0 Angstrom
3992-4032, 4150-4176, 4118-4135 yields 0.7 Angstrom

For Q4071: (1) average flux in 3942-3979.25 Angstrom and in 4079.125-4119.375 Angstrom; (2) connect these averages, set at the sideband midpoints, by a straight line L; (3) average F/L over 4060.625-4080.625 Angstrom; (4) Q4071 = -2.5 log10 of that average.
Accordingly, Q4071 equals -0.16 mag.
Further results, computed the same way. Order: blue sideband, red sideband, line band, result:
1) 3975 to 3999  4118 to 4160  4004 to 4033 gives -0.11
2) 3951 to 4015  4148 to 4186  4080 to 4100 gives 0.08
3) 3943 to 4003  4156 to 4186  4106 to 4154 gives 0.04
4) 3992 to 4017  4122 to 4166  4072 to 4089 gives 0.07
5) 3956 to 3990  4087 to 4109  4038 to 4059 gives -0.25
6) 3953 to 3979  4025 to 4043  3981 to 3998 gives -0.24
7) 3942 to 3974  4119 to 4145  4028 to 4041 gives -0.17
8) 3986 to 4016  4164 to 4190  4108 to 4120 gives 0.11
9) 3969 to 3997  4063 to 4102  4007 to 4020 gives -0.20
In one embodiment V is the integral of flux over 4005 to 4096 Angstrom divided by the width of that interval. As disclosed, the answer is 14.9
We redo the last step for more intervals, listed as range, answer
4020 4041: 15.2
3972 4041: 14.8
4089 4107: 11.9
